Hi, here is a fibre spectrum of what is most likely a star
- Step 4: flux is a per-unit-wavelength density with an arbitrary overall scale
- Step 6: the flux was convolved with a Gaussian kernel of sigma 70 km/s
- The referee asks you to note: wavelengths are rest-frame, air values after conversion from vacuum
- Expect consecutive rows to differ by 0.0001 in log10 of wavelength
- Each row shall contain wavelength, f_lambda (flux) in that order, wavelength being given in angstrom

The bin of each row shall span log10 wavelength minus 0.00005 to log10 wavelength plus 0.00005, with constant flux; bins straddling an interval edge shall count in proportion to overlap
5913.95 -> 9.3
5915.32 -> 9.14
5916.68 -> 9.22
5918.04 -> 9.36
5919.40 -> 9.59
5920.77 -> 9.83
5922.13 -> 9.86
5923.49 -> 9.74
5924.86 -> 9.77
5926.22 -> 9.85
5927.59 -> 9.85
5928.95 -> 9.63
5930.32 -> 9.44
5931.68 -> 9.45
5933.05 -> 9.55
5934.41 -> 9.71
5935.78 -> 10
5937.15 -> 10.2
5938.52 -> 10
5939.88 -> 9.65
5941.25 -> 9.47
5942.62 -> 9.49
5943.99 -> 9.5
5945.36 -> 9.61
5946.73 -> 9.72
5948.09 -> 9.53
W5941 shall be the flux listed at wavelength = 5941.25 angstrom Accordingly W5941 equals 9.47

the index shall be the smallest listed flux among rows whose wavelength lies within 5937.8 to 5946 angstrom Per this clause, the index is 9.47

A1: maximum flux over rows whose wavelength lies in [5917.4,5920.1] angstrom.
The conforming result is 9.59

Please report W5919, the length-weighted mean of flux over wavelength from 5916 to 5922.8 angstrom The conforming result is 9.58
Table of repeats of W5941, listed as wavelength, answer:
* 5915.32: 9.14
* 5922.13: 9.86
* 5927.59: 9.85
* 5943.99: 9.5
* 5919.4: 9.59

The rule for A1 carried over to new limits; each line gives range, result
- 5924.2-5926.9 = 9.85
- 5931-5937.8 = 10.2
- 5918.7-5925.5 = 9.86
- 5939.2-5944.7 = 9.65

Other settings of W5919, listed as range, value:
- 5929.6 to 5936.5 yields 9.63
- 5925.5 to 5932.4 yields 9.65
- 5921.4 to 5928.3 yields 9.82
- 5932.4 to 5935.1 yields 9.64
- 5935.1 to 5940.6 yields 9.96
